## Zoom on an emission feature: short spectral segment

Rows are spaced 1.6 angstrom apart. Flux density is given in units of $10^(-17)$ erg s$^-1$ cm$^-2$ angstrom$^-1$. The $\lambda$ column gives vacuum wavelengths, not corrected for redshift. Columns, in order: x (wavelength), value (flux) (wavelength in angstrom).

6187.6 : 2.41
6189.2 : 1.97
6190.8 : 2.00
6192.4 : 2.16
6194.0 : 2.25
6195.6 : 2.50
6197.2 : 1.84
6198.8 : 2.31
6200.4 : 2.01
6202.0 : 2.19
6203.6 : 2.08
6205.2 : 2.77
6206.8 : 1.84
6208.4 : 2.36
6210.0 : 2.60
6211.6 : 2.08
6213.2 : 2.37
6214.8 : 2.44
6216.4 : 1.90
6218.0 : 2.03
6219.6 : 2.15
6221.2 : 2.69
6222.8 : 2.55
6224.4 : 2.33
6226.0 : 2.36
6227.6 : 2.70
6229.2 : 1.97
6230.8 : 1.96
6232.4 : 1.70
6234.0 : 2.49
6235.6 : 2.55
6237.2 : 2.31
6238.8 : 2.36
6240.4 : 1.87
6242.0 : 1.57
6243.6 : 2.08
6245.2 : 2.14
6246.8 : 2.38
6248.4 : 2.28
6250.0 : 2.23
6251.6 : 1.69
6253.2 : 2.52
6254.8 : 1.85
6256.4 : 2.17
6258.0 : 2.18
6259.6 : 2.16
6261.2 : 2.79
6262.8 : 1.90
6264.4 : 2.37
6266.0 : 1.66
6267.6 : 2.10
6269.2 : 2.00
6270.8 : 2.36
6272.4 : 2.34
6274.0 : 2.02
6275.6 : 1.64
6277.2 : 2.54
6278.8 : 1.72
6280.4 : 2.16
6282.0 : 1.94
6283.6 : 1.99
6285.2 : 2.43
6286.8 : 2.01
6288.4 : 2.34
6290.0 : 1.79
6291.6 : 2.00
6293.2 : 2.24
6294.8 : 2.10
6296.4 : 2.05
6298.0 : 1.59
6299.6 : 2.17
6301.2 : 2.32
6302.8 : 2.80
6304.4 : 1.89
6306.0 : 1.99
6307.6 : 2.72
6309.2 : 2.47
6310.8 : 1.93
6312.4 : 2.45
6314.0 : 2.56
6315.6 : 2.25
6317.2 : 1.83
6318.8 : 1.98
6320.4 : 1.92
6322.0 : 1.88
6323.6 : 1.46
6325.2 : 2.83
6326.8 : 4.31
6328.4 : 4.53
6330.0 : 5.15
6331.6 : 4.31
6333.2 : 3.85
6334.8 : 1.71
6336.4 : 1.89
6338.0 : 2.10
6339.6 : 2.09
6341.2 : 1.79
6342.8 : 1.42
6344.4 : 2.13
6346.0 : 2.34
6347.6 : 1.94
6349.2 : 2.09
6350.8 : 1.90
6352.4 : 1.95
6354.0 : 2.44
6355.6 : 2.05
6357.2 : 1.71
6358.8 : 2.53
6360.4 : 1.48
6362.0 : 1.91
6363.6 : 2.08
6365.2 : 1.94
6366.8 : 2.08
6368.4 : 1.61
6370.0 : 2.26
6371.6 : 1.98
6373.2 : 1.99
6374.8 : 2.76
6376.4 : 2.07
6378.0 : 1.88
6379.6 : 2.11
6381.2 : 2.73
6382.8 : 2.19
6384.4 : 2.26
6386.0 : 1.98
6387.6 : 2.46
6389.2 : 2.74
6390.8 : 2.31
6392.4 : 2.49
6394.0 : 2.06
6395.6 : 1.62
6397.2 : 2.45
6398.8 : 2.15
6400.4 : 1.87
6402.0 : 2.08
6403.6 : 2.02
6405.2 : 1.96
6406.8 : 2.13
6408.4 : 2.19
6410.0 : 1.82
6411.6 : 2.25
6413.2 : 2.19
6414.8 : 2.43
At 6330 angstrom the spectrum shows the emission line Hbeta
